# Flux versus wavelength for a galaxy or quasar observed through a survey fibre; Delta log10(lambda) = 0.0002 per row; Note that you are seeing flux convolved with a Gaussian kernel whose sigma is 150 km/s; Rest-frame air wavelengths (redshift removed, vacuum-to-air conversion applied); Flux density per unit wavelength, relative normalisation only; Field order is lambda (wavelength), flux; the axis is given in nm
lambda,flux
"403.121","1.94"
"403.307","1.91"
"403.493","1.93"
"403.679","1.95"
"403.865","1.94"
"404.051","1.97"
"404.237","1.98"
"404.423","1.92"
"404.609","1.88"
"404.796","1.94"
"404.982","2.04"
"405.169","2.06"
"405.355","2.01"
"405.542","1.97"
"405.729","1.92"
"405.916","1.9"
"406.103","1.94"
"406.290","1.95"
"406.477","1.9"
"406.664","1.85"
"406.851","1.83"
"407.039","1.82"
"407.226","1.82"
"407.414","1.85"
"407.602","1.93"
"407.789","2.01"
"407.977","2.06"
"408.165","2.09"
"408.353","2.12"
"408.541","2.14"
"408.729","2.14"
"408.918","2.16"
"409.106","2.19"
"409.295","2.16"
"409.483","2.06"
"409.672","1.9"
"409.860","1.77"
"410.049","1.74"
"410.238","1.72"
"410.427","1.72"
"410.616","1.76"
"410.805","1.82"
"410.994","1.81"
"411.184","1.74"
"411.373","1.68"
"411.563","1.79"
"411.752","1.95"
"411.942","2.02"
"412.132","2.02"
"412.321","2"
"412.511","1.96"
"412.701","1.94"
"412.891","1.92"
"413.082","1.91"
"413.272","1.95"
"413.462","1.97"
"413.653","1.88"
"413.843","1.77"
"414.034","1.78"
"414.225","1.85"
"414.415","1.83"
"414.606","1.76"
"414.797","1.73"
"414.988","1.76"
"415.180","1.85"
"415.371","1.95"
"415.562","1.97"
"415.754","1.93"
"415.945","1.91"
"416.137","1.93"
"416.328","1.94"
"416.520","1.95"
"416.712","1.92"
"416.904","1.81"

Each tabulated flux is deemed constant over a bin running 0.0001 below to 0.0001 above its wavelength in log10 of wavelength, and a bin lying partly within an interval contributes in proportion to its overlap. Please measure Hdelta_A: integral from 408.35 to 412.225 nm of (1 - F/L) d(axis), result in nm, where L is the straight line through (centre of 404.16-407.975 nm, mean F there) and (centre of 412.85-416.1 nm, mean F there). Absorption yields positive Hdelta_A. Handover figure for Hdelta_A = -0.04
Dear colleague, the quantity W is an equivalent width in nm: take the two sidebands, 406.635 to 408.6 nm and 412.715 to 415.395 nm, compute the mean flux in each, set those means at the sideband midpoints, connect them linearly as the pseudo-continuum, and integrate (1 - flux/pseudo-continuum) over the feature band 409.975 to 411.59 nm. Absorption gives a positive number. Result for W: 0.13 nm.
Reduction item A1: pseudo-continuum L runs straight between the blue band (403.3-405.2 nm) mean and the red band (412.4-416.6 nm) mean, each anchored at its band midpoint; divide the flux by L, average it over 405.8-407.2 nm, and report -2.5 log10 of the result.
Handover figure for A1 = 0.03 mag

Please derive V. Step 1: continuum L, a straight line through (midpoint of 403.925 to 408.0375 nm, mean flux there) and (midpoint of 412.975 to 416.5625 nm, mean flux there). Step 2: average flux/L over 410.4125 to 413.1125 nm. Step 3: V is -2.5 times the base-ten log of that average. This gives 0.01 mag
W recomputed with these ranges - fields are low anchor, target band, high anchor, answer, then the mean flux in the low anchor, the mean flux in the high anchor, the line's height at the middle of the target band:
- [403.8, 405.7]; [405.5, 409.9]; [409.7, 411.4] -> -0.29 nm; 1.97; 1.76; 1.86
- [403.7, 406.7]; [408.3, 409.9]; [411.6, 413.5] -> -0.10 nm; 1.95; 1.96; 1.96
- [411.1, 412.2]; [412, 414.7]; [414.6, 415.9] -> -0.05 nm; 1.86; 1.86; 1.86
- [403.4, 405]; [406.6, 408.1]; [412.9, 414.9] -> 0.01 nm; 1.95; 1.85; 1.91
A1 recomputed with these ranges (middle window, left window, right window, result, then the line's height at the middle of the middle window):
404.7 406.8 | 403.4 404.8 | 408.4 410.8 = -0.004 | 1.94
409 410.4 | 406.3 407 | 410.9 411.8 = -0.065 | 1.81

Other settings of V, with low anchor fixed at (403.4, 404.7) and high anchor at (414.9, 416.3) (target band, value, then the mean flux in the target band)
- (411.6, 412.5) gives -0.038 mag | 1.98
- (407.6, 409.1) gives -0.093 mag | 2.1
